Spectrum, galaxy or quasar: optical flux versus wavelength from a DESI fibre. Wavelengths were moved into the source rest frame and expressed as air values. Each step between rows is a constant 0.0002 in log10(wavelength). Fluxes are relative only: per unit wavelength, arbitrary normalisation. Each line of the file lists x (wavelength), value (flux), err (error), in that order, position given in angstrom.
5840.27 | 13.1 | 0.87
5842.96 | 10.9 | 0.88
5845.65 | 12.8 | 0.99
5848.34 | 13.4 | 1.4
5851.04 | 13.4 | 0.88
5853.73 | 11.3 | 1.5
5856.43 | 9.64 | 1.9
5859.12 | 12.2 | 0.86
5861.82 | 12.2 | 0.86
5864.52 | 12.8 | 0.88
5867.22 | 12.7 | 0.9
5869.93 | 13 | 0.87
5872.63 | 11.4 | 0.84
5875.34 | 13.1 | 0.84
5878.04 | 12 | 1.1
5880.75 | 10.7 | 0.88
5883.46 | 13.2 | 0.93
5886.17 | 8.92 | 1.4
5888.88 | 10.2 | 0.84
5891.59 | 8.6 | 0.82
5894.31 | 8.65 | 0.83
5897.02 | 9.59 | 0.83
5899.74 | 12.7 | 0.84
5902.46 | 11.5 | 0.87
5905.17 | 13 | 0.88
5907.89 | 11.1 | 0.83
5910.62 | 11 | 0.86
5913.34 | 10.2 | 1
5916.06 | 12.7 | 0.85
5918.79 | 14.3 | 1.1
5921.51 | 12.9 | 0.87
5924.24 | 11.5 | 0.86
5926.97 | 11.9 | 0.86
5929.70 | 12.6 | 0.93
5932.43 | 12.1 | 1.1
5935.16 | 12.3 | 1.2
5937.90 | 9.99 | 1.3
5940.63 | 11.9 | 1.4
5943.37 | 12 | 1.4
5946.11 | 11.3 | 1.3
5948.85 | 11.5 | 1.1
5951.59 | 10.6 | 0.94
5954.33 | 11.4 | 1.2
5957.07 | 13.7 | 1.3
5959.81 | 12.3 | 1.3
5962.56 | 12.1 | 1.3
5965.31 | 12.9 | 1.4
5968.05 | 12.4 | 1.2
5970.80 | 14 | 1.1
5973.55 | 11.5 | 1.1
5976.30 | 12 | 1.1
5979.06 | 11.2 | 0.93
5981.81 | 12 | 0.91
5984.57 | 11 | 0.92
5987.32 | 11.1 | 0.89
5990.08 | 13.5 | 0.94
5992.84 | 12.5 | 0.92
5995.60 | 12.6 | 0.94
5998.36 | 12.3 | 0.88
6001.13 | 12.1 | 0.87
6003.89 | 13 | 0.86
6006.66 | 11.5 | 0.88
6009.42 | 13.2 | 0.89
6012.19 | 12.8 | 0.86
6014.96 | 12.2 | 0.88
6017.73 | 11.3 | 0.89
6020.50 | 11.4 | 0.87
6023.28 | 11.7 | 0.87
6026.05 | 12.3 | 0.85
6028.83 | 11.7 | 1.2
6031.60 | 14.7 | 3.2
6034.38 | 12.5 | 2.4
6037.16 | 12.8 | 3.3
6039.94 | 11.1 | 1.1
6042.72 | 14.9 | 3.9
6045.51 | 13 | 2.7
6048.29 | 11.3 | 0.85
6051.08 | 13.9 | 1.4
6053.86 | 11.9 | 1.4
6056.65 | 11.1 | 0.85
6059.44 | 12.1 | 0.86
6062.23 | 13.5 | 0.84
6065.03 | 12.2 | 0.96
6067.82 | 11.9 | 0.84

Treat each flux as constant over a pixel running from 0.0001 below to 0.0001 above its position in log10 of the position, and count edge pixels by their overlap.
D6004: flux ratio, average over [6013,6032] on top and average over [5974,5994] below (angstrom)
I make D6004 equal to 1.02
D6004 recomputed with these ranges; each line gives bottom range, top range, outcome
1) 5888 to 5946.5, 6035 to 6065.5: 1.09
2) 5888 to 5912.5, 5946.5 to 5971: 1.14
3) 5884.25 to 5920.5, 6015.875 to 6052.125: 1.13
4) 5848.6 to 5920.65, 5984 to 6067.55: 1.07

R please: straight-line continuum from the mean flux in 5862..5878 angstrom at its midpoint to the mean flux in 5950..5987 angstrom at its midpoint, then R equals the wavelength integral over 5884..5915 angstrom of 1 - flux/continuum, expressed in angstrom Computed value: 4.5 angstrom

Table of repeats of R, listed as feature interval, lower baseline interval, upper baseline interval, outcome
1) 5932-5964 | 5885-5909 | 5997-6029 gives -1.6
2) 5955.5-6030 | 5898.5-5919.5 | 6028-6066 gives 0.9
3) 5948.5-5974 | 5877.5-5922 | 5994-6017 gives -0.8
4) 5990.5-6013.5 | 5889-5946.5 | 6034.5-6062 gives -0.8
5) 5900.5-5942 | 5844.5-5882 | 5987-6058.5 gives 1.1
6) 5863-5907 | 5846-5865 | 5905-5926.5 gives 2.6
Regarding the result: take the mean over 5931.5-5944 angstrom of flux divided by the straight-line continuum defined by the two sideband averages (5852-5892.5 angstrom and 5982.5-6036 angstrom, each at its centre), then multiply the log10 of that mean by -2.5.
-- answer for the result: 0.02 mag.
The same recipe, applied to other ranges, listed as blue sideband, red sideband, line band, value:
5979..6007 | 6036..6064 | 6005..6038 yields 0.00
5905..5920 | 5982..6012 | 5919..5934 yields -0.03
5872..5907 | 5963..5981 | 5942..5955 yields 0.06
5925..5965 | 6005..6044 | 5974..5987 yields 0.06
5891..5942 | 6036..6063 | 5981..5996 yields 0.00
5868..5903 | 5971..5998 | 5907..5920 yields -0.05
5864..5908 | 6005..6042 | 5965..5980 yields -0.03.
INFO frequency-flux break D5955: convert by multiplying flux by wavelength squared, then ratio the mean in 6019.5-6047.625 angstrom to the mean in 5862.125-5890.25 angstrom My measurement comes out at 1.1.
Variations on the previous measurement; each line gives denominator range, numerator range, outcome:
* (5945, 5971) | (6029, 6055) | 1.09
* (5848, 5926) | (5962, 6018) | 1.09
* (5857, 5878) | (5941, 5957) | 0.96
